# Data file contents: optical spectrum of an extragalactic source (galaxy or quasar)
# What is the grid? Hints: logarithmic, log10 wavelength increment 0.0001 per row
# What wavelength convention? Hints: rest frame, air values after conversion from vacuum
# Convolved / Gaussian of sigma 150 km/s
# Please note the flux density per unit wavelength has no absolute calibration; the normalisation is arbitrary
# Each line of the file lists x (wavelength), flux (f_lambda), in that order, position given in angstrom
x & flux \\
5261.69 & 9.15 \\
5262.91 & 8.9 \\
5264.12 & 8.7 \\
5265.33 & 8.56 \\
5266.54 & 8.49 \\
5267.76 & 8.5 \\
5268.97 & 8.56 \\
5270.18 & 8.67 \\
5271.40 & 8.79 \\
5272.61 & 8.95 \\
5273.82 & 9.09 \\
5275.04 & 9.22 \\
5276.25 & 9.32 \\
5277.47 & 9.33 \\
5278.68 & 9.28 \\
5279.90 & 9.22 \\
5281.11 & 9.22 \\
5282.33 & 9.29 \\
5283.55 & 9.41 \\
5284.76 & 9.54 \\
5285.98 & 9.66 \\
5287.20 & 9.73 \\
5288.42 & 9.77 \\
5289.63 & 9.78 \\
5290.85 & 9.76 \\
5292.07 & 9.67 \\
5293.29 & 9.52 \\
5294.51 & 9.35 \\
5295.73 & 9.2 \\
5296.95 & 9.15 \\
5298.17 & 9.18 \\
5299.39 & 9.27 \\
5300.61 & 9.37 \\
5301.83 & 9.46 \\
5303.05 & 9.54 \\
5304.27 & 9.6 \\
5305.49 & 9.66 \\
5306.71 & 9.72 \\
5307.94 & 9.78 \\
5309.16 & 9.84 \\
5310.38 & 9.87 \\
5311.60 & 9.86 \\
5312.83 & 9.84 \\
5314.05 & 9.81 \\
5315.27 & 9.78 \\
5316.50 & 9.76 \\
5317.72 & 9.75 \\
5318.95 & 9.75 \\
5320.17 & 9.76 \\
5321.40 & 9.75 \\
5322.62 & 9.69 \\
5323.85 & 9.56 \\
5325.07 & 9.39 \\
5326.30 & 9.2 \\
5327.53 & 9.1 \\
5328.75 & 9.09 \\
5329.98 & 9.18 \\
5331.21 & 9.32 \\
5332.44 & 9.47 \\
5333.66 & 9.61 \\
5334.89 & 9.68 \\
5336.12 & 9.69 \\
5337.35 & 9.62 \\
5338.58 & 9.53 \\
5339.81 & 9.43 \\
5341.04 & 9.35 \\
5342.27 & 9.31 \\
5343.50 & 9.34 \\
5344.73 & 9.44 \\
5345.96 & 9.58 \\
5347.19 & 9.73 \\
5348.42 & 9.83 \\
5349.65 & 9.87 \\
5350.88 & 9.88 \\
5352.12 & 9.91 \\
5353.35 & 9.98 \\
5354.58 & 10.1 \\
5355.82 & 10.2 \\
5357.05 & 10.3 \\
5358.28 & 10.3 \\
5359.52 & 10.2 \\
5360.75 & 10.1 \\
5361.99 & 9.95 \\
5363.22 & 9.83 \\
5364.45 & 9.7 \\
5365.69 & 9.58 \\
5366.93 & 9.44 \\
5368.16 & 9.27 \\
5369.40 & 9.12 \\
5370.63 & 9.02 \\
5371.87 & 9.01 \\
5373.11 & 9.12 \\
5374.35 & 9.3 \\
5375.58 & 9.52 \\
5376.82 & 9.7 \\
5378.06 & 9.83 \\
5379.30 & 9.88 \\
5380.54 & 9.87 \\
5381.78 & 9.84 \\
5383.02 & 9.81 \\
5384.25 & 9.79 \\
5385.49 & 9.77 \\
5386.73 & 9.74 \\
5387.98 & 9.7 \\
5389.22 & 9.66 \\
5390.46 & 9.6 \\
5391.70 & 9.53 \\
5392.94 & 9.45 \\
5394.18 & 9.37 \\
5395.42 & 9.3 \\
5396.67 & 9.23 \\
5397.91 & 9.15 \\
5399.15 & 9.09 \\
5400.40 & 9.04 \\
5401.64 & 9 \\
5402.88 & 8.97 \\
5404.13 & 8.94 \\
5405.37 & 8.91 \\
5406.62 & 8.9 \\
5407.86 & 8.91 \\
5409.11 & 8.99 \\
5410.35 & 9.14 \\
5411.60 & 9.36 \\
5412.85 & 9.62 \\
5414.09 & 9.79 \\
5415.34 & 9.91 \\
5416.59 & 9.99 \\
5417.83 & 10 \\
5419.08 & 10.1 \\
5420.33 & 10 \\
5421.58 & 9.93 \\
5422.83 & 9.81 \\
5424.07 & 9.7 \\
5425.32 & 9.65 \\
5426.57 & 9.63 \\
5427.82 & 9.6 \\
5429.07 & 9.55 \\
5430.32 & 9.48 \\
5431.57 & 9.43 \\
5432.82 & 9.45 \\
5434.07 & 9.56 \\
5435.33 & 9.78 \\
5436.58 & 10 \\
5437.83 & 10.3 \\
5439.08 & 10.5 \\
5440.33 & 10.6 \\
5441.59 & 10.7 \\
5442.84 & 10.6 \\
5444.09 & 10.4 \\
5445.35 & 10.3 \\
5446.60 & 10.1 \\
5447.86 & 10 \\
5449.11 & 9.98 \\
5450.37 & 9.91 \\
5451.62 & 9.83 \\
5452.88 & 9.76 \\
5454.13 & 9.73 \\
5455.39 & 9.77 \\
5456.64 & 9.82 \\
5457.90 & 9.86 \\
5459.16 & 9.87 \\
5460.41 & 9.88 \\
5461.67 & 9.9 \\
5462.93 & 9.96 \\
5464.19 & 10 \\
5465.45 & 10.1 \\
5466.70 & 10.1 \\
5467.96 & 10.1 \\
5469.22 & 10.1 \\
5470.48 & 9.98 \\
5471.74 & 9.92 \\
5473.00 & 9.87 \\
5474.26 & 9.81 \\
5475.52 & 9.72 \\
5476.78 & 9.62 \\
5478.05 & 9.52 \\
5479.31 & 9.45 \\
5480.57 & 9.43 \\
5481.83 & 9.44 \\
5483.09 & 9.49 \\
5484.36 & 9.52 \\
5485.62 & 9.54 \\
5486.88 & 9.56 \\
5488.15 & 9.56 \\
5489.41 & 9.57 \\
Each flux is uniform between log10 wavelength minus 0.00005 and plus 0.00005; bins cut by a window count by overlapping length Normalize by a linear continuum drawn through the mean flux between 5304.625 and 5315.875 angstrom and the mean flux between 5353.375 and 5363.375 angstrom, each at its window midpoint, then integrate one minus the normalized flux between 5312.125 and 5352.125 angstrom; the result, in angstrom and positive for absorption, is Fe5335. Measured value 1.5 angstrom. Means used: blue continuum 9.79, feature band 9.57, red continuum 10.1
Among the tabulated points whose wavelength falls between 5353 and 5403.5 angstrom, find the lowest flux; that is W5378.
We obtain 8.97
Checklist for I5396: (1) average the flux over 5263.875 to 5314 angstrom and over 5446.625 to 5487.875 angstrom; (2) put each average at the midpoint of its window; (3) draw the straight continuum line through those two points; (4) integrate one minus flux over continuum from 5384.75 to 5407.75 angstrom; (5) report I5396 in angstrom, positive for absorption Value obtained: 0.8 angstrom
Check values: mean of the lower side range 9.35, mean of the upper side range 9.8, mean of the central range 9.29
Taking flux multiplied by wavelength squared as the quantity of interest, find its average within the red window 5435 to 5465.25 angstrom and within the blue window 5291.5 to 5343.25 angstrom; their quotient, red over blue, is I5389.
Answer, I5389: 1.11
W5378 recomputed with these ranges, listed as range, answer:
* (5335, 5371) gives 9.02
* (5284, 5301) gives 9.15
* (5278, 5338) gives 9.09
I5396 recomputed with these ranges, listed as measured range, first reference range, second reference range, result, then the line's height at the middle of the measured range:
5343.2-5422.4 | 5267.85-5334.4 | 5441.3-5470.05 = 1.35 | 9.75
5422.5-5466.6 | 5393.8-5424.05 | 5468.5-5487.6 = -1.83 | 9.54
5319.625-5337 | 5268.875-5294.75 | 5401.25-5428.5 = -0.13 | 9.39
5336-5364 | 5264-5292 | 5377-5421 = -1.30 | 9.37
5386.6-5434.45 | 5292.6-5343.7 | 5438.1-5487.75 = 1.53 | 9.78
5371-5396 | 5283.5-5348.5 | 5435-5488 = 0.36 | 9.73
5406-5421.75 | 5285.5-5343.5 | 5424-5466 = 0.42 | 9.84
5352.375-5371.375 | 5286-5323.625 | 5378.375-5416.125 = -0.61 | 9.5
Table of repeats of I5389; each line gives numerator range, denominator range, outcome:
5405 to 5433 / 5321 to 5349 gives 1.04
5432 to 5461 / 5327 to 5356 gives 1.09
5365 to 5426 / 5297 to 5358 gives 1.01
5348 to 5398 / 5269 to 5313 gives 1.06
